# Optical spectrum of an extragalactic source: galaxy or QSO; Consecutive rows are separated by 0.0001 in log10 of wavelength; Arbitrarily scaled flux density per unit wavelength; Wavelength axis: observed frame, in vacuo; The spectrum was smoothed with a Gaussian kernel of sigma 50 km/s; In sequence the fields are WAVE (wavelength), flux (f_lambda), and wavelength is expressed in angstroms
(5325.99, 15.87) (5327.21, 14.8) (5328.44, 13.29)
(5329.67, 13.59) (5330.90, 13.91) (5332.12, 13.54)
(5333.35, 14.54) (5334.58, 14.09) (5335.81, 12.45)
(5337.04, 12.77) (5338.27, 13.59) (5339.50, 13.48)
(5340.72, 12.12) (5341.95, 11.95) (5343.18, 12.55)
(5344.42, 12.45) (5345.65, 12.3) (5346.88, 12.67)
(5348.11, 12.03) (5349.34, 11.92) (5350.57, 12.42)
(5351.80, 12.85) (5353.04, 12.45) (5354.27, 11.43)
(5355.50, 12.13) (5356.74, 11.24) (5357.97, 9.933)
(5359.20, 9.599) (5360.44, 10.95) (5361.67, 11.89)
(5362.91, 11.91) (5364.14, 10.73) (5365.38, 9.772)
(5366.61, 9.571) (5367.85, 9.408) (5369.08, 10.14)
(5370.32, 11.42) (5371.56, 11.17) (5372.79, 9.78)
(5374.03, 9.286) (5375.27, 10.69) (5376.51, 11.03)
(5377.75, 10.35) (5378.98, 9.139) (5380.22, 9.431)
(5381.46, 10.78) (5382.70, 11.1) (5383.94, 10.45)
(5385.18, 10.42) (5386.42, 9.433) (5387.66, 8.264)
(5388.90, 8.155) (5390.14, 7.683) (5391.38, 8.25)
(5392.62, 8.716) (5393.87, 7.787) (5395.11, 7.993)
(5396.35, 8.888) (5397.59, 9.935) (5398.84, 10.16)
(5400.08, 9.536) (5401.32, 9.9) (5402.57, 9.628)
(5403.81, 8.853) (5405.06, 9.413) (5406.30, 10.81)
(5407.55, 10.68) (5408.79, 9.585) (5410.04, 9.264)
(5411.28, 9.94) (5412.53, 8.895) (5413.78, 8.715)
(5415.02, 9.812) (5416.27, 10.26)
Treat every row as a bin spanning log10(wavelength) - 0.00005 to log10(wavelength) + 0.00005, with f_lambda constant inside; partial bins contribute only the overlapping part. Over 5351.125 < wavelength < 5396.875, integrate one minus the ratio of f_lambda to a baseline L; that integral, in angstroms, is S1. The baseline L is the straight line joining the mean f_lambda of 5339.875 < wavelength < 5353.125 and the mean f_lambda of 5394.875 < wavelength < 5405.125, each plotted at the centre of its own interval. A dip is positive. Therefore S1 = 3.2 angstroms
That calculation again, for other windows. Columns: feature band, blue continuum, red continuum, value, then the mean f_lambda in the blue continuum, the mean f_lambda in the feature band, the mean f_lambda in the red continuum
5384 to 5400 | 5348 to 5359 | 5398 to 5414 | 2.1 angstroms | 11.7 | 8.89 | 9.67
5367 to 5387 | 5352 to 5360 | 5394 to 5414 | 0.4 angstroms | 11.2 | 10.2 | 9.49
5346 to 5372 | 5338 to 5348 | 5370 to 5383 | 0.6 angstroms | 12.6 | 11.2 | 10.3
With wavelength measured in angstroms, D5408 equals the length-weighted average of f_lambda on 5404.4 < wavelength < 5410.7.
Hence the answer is 9.95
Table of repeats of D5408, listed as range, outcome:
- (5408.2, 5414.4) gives 9.27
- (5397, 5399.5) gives 10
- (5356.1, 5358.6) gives 10.6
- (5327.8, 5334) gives 13.8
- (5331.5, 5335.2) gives 14.1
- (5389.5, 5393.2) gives 8.22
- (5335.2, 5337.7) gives 12.6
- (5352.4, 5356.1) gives 12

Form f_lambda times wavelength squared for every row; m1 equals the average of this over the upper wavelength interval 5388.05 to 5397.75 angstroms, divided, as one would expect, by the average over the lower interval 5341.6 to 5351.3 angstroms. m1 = 0.69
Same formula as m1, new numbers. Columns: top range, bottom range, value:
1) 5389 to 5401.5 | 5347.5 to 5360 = 0.77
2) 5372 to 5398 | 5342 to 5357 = 0.78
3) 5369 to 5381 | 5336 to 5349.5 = 0.83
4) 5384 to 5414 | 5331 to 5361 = 0.76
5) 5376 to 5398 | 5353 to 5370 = 0.87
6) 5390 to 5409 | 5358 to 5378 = 0.90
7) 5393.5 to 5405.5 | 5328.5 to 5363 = 0.76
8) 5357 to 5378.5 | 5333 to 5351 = 0.83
